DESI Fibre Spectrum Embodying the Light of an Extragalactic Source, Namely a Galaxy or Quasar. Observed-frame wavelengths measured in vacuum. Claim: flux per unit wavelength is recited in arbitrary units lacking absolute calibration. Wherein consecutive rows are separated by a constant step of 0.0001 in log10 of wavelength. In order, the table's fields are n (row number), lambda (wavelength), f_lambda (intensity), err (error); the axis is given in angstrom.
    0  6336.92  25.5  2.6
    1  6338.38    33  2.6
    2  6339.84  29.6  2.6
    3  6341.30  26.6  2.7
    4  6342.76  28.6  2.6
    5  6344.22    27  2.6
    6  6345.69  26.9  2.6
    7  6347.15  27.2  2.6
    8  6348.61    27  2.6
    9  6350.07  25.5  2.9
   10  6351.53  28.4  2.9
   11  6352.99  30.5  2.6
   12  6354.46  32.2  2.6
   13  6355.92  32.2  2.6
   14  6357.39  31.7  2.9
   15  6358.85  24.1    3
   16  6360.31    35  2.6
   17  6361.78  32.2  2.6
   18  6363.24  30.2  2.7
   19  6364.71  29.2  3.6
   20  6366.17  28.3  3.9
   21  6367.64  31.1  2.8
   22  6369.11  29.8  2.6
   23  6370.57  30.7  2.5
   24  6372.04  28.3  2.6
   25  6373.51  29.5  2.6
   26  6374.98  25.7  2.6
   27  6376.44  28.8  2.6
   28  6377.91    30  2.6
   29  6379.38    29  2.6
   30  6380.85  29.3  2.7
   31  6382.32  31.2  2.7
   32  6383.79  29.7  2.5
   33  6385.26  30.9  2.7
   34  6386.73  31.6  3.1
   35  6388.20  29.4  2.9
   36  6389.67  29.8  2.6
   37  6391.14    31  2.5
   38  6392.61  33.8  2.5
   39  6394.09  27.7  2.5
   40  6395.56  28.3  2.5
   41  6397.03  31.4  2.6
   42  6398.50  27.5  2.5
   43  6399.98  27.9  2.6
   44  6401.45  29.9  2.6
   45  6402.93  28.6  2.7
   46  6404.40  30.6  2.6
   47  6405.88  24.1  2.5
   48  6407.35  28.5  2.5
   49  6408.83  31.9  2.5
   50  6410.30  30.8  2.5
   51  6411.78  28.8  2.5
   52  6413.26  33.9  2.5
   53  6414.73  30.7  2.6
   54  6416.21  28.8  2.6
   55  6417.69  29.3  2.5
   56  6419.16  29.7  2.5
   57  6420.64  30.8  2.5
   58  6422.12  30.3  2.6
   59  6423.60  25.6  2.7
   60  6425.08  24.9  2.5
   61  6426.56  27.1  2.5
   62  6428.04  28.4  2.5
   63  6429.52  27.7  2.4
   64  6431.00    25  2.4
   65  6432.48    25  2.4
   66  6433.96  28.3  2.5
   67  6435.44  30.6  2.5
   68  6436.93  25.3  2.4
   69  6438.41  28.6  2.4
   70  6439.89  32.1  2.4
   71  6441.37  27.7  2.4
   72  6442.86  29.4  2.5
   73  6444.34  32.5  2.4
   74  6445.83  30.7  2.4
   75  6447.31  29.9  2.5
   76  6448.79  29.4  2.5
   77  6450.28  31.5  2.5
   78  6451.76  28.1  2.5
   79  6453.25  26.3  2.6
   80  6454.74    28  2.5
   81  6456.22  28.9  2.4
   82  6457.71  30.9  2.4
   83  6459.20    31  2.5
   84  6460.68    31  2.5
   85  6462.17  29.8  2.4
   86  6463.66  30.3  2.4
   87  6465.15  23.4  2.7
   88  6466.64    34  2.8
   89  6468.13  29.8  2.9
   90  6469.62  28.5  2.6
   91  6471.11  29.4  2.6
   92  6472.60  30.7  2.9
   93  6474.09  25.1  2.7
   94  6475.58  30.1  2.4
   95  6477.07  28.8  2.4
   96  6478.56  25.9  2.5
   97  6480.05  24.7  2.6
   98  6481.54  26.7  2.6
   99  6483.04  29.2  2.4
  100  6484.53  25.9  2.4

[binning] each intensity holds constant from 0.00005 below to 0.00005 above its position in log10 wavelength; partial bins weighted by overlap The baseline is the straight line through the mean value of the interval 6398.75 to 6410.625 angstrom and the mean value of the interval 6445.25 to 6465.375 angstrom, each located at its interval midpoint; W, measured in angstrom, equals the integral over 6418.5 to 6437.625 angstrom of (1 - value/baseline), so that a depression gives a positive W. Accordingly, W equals 1.01 angstrom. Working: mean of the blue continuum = 28.9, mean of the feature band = 27.6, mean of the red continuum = 29.4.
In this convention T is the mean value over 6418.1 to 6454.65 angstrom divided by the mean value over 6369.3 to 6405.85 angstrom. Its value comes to 0.97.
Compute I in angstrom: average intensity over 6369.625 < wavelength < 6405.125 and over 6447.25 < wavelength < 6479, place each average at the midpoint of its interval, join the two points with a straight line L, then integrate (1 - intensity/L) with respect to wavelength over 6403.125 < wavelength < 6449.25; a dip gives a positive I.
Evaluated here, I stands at 0.7 angstrom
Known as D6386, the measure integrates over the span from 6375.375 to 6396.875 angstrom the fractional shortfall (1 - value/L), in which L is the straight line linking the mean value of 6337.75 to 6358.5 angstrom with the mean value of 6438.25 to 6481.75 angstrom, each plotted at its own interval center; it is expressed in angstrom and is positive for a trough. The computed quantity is -0.8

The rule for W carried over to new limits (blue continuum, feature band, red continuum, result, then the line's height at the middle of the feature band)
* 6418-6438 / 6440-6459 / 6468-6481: -1.2 angstrom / 27.8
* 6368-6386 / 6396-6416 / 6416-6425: -0.4 angstrom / 29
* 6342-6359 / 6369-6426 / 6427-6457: -1.6 angstrom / 28.6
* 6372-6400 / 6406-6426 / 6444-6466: 0.1 angstrom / 29.5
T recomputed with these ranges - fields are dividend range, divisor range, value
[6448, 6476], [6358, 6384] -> 0.99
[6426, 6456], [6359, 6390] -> 0.96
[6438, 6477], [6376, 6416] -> 0.99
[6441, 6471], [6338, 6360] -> 1.03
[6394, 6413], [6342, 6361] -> 1.01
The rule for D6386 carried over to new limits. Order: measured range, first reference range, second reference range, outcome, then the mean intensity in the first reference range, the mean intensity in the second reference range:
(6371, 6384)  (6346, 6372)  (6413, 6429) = 0.16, 29.6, 28.9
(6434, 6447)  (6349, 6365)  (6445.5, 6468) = 0.03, 30.1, 29.5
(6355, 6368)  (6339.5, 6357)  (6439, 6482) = -0.85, 28.5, 29.1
